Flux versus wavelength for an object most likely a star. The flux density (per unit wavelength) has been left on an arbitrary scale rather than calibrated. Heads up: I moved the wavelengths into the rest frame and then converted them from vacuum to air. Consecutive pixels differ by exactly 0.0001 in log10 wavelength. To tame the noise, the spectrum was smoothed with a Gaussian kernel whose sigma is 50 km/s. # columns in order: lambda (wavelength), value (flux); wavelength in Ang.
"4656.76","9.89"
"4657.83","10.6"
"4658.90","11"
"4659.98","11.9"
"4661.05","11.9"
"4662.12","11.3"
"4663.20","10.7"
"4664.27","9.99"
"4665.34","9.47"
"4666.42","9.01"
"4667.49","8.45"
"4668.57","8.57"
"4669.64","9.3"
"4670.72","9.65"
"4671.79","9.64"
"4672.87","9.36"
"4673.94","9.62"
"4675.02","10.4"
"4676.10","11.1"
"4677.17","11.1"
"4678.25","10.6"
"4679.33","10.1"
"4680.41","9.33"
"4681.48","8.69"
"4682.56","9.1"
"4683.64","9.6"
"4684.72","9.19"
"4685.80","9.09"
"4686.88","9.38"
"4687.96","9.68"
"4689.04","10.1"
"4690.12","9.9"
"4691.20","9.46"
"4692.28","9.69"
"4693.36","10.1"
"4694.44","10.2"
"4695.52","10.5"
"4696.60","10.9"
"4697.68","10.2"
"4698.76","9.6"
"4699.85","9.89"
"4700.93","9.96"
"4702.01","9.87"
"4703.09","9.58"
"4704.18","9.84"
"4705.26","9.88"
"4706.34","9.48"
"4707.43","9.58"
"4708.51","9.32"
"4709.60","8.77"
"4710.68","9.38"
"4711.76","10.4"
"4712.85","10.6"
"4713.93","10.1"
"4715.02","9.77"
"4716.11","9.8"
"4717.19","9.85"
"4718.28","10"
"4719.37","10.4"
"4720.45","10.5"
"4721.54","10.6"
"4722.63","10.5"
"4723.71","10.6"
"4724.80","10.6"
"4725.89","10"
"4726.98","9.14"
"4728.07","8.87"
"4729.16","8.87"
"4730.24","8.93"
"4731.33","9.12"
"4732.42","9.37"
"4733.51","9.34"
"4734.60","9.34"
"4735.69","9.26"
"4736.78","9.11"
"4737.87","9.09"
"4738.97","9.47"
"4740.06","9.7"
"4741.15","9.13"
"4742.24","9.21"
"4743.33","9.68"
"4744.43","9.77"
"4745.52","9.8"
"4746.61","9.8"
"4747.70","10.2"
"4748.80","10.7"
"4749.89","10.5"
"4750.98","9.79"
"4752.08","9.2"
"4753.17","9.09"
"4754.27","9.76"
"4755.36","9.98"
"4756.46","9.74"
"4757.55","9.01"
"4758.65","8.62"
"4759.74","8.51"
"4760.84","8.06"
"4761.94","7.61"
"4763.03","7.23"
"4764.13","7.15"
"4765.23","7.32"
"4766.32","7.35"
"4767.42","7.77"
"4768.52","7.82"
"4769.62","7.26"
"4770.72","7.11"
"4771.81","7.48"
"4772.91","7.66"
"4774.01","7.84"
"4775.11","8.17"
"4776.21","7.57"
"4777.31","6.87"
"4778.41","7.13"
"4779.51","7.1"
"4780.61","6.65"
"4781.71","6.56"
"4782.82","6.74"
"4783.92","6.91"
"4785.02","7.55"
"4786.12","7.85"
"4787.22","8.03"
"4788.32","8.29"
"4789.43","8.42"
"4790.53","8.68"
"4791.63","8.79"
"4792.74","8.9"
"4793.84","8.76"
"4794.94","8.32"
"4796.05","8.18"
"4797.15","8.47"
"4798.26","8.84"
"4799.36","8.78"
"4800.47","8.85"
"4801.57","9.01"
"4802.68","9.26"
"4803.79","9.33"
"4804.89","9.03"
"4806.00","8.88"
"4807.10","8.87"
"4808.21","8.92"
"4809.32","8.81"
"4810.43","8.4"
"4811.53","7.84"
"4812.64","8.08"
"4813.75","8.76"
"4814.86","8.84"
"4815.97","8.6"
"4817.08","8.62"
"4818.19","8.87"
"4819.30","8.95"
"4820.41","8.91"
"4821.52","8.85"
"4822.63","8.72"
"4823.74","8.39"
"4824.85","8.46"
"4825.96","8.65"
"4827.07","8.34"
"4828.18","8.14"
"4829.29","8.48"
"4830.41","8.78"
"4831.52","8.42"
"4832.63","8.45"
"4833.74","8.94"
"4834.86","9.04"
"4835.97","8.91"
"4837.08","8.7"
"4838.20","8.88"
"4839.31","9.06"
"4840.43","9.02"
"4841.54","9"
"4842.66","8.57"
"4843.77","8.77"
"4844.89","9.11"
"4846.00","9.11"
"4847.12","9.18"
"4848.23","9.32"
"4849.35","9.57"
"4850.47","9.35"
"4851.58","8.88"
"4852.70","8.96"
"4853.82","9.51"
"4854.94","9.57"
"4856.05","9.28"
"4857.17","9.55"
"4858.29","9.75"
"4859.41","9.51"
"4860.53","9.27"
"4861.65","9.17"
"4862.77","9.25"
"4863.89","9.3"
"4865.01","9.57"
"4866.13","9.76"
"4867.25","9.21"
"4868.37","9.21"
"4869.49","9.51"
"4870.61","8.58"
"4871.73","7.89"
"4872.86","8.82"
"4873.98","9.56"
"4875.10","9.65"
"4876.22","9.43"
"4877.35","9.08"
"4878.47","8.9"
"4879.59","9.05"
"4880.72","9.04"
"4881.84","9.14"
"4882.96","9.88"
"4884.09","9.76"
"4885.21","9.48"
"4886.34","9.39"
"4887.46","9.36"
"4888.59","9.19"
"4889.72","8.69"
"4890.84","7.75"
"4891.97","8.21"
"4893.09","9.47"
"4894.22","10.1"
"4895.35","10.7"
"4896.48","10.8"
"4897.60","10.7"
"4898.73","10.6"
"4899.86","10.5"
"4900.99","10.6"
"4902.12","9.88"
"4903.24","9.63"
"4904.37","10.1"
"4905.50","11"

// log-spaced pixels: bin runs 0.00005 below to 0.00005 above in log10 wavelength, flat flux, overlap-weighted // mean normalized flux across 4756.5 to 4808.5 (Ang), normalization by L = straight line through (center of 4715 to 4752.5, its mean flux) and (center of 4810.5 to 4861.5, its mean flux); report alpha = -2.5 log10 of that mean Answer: 0.16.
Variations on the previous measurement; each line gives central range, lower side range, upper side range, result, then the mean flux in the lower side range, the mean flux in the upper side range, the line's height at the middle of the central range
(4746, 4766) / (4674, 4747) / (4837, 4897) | 0.07 mag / 9.76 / 9.24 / 9.61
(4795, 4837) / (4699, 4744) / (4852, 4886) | 0.09 mag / 9.68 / 9.29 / 9.43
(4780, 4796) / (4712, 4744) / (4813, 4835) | 0.15 mag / 9.69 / 8.65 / 9.04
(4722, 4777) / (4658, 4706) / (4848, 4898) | 0.09 mag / 9.93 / 9.33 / 9.72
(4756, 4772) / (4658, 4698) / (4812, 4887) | 0.20 mag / 9.96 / 9.03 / 9.49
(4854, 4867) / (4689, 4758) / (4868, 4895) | -0.03 mag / 9.76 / 9.14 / 9.22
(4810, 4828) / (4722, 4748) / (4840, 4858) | 0.09 mag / 9.54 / 9.18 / 9.28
